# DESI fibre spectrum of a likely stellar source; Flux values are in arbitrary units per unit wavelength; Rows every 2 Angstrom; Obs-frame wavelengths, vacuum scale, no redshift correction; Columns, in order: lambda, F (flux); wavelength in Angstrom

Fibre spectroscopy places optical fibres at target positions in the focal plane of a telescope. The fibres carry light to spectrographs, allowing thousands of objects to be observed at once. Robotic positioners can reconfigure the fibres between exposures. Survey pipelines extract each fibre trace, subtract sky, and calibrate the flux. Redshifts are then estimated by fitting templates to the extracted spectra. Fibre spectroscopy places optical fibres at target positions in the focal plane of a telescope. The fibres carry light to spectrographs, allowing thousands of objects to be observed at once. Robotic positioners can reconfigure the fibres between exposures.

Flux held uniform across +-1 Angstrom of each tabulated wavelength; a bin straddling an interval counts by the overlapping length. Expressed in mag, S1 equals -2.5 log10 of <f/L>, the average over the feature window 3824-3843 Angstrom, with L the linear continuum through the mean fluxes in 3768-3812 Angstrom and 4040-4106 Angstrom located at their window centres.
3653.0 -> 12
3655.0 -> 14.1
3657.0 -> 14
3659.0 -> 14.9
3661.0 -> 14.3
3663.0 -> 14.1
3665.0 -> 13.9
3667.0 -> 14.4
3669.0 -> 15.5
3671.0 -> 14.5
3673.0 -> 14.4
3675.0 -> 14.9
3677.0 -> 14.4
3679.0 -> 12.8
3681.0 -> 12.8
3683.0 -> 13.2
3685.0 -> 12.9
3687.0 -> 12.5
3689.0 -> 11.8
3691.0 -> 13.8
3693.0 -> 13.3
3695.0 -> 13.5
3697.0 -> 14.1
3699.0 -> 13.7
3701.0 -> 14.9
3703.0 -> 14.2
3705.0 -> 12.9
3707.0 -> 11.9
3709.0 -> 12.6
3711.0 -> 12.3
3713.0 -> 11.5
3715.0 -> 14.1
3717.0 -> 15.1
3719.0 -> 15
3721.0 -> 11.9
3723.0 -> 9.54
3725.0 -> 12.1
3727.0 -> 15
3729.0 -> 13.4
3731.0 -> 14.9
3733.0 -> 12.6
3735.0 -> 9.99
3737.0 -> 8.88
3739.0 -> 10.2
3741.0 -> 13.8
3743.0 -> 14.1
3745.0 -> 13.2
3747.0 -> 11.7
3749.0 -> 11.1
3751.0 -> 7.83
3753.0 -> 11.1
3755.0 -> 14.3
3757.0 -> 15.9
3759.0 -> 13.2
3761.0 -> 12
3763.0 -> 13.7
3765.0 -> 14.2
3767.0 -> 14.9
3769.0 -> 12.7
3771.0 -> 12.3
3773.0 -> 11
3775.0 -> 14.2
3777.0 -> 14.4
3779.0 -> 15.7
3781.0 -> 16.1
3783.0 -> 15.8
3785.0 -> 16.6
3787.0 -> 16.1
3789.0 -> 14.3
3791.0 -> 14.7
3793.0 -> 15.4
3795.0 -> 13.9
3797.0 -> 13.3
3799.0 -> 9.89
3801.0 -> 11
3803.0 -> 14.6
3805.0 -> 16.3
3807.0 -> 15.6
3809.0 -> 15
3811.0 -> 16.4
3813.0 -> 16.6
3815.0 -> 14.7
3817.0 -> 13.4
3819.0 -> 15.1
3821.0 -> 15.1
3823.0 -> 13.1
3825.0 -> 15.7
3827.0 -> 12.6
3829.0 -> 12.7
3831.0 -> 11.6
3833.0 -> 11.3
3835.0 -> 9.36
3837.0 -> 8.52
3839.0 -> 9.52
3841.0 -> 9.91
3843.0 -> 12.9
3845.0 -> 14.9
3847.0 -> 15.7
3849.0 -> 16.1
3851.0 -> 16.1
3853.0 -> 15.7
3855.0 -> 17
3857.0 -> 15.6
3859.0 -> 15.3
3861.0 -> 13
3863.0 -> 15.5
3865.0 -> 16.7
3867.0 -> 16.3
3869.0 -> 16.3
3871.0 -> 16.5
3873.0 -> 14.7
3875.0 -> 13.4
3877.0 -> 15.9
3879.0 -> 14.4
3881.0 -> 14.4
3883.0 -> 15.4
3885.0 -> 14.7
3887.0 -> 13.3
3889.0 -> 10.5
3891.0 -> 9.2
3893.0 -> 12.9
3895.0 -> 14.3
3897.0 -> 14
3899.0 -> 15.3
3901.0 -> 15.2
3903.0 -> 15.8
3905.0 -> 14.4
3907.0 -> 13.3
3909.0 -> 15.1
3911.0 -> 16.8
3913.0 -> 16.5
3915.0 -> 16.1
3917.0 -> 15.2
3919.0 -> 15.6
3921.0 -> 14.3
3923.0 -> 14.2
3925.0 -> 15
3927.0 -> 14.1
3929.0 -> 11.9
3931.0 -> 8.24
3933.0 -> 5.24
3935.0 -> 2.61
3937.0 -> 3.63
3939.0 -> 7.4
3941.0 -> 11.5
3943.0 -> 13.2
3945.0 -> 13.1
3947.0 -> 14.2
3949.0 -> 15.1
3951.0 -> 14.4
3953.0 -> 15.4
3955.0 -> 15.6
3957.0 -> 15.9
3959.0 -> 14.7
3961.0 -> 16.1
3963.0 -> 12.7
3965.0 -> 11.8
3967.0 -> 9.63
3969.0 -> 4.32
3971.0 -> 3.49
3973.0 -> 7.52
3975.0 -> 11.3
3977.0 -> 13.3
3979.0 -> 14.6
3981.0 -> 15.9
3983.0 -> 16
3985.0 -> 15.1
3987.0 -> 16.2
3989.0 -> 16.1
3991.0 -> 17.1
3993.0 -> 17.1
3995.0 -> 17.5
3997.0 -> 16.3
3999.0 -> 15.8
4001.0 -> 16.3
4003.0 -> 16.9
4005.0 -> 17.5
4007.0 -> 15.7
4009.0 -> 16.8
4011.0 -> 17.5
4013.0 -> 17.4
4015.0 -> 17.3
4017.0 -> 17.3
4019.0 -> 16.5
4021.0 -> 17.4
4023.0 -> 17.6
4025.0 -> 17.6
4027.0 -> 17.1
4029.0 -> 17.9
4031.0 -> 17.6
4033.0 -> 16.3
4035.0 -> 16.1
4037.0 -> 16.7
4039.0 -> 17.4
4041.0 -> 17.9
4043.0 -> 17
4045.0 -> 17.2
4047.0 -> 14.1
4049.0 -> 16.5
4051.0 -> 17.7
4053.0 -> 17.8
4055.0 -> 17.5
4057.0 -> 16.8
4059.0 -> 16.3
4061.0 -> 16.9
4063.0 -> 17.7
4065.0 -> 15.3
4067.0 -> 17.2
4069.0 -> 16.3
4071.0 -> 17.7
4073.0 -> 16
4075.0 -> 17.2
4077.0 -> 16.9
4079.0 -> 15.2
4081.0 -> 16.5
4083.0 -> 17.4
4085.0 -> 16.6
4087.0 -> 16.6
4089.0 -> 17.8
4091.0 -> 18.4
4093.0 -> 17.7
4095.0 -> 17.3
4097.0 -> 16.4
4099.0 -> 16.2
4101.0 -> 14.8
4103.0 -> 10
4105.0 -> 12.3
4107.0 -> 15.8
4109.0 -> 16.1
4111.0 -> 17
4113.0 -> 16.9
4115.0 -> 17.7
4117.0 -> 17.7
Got 0.28 mag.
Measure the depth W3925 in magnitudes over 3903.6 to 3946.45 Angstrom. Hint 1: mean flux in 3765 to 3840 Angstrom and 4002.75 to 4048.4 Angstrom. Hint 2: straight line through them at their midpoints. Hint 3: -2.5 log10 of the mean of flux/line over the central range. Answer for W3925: 0.25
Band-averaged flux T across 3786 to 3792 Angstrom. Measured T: 15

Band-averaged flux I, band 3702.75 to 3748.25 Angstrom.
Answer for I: 12.6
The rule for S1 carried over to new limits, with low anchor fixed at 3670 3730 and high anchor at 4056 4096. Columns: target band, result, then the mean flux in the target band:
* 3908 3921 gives -0.03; 15.8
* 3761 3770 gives 0.02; 13.7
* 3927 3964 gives 0.31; 11.8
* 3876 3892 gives 0.12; 13.5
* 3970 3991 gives 0.21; 13.1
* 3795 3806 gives 0.09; 13.1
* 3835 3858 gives 0.08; 13.6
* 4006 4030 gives -0.05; 17.2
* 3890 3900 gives 0.16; 13.1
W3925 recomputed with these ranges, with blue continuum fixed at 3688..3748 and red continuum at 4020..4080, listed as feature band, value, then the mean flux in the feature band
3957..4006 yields 0.16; 13.9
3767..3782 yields -0.02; 13.8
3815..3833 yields 0.04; 13.6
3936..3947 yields 0.46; 10.2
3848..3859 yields -0.11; 16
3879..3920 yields 0.05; 14.4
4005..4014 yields -0.03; 16.9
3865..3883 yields -0.04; 15.3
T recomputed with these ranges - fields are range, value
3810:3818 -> 15.3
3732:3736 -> 11.3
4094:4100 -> 16.6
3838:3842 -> 9.71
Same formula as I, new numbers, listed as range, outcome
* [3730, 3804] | 13.2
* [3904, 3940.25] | 12.2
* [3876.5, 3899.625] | 13.6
